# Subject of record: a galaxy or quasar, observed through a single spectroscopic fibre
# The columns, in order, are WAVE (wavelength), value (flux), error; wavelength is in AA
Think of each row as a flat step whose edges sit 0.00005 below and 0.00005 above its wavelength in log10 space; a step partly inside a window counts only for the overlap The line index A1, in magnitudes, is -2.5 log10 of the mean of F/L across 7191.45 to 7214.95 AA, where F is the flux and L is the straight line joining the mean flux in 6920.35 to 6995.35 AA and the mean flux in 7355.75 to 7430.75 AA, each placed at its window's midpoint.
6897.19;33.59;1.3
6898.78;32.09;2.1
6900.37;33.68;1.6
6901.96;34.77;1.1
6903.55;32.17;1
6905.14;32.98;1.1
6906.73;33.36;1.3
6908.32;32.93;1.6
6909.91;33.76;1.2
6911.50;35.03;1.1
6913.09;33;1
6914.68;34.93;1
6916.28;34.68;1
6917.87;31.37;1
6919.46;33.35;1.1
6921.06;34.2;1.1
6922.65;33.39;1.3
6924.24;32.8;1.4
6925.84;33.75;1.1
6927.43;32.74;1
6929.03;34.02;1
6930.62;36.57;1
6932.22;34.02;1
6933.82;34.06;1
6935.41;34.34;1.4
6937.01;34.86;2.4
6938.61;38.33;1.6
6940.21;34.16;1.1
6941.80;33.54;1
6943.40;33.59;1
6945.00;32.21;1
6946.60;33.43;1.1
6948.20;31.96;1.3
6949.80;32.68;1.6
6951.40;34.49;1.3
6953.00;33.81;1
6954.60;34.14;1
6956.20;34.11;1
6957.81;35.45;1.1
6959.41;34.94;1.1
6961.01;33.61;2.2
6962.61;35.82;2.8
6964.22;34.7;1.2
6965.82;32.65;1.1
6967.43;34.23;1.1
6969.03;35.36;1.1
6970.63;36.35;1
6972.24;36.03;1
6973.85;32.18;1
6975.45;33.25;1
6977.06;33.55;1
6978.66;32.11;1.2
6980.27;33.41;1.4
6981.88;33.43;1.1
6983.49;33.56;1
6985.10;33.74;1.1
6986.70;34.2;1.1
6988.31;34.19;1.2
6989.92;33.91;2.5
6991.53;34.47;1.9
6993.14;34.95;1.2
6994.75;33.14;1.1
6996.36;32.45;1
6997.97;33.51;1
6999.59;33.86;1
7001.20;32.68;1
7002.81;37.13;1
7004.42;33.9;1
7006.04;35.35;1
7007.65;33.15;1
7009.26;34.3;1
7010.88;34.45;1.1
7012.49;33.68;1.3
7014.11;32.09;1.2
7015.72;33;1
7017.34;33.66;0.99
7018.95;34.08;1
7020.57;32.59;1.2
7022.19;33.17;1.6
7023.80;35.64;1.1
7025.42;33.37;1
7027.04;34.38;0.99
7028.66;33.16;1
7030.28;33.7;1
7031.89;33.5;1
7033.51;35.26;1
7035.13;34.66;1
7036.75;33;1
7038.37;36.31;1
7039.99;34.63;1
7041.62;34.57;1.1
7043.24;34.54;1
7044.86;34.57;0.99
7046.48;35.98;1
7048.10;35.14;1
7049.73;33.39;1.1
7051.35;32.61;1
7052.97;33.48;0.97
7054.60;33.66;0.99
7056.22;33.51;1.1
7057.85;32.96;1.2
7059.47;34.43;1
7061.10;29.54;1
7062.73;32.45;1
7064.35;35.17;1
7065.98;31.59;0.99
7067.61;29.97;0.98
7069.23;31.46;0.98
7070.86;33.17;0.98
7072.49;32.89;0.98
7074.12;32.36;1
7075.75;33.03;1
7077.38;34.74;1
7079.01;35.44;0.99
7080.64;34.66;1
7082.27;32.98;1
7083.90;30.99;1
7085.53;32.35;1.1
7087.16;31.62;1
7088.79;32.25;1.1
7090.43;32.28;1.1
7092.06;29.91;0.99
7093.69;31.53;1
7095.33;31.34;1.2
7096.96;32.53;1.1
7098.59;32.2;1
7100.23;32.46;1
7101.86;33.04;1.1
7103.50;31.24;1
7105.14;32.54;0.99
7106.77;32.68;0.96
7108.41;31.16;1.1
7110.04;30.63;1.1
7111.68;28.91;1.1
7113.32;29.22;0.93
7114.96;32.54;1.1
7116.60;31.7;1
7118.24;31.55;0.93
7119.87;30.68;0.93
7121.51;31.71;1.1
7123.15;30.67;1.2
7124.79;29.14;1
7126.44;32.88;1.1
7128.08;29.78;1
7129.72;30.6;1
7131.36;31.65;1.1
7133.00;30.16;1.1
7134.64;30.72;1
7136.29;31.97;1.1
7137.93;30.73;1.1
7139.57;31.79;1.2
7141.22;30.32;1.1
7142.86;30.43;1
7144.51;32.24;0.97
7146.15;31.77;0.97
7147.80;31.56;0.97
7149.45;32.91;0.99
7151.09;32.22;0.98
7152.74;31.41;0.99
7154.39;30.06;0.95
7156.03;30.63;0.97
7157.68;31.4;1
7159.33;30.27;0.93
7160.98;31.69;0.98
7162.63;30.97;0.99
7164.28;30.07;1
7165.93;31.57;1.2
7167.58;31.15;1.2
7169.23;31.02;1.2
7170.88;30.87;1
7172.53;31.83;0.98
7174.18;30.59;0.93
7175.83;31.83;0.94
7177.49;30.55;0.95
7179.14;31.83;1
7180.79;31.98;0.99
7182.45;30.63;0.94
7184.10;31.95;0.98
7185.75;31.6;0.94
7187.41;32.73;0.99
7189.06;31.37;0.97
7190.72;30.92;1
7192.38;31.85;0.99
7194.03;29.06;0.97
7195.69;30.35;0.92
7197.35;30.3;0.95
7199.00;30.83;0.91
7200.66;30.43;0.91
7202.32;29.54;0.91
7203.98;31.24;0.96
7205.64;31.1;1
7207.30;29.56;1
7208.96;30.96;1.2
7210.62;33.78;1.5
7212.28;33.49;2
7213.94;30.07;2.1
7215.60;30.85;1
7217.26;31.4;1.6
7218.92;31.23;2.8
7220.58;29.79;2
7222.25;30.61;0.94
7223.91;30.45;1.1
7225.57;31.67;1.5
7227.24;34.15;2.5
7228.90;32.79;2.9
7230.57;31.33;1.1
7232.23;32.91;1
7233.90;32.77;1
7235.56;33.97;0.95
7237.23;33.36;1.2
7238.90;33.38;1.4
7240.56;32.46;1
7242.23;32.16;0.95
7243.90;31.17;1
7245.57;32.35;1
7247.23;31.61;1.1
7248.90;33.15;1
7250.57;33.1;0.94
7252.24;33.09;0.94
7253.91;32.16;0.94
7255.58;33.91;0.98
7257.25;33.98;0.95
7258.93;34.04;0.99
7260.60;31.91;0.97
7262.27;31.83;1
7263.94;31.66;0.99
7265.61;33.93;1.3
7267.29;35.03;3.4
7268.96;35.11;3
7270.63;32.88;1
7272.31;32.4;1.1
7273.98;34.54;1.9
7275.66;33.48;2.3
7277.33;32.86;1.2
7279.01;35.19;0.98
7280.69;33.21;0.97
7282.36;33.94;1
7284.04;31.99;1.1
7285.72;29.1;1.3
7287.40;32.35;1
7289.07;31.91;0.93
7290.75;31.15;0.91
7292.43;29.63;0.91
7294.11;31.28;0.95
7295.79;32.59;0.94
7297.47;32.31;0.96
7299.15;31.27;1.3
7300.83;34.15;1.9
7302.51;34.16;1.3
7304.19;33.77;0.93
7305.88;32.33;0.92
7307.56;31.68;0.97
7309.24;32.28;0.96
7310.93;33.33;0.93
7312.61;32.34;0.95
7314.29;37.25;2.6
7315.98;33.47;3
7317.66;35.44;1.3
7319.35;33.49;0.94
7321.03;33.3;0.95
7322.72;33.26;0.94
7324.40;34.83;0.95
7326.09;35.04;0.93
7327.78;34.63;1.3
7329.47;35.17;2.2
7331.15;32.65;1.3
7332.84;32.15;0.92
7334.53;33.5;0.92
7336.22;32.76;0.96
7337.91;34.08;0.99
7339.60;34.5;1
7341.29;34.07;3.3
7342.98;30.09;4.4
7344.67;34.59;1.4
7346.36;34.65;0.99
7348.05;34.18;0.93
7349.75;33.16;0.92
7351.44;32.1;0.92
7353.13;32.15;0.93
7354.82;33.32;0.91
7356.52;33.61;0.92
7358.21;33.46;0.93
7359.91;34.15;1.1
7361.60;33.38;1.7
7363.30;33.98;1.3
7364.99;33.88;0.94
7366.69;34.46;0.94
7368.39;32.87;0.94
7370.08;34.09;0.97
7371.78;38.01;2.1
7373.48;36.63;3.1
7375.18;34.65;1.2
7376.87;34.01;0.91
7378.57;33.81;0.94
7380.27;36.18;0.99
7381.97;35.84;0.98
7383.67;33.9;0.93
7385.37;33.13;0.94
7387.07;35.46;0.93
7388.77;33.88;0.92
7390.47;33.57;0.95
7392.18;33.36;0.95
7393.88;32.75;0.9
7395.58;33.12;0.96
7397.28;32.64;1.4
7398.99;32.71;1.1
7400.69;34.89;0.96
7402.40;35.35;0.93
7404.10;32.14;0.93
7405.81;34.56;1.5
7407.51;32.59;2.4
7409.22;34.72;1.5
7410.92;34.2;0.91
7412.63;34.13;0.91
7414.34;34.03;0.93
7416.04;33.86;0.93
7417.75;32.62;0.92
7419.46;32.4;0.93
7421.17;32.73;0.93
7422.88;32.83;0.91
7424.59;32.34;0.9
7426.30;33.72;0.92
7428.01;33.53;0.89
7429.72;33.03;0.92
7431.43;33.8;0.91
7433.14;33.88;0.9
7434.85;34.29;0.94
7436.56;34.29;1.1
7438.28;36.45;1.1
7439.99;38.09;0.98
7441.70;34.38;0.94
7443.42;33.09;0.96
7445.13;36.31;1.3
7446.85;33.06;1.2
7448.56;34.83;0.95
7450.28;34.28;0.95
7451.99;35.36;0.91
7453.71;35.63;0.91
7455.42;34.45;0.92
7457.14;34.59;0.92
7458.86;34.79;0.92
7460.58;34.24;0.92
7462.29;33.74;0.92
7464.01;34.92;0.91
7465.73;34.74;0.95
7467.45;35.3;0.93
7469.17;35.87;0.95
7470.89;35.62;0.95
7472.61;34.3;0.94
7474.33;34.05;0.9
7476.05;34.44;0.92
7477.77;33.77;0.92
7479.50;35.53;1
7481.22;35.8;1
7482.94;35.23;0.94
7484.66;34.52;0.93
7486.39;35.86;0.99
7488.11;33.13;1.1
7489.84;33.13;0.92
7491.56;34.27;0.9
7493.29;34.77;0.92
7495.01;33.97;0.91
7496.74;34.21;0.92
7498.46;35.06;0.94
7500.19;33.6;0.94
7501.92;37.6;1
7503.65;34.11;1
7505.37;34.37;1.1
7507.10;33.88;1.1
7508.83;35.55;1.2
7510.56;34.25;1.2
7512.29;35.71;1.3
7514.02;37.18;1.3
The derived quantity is 0.10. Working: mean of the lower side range 34.1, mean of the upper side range 33.9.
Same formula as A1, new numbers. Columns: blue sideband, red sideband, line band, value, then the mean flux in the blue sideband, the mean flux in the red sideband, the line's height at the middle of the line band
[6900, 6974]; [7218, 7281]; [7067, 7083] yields 0.01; 34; 32.8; 33.5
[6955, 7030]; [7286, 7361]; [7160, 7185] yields 0.08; 34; 33.2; 33.5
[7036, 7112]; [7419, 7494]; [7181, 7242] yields 0.06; 32.8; 34.4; 33.4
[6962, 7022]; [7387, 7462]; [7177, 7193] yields 0.08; 33.9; 34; 33.9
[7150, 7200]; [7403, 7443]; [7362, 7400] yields -0.03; 31.1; 33.9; 33.4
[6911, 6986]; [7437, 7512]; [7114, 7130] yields 0.10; 34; 34.8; 34.3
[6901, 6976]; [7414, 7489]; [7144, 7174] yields 0.10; 34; 34.4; 34.2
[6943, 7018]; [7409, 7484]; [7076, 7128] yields 0.07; 33.9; 34.4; 34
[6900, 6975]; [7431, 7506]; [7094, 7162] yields 0.10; 34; 34.7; 34.3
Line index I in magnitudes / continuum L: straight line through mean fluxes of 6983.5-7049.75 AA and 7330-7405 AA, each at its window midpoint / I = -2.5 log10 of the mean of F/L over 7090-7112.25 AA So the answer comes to 0.079 mag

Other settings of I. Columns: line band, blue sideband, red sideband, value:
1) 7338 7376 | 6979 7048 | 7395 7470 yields 0.01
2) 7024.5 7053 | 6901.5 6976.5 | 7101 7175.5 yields -0.05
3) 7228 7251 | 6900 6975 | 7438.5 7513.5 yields 0.06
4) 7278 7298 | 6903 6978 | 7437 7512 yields 0.08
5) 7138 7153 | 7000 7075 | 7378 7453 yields 0.07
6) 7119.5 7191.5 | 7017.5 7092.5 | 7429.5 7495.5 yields 0.08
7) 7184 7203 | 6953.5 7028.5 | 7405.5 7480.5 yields 0.11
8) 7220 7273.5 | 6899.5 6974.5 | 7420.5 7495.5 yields 0.05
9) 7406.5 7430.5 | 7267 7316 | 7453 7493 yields 0.03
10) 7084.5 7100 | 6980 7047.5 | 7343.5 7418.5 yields 0.07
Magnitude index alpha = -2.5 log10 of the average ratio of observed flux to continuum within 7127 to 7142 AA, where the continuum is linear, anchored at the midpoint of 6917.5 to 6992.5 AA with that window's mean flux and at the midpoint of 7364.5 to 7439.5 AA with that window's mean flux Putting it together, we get 0.10 mag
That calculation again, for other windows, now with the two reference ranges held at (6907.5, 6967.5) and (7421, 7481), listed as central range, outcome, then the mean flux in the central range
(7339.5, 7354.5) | 0.04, 33.2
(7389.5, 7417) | 0.03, 33.7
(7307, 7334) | 0.02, 33.8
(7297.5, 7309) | 0.05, 32.8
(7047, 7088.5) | 0.04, 33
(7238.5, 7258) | 0.05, 32.7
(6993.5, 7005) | 0.01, 33.9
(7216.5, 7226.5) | 0.11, 30.9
